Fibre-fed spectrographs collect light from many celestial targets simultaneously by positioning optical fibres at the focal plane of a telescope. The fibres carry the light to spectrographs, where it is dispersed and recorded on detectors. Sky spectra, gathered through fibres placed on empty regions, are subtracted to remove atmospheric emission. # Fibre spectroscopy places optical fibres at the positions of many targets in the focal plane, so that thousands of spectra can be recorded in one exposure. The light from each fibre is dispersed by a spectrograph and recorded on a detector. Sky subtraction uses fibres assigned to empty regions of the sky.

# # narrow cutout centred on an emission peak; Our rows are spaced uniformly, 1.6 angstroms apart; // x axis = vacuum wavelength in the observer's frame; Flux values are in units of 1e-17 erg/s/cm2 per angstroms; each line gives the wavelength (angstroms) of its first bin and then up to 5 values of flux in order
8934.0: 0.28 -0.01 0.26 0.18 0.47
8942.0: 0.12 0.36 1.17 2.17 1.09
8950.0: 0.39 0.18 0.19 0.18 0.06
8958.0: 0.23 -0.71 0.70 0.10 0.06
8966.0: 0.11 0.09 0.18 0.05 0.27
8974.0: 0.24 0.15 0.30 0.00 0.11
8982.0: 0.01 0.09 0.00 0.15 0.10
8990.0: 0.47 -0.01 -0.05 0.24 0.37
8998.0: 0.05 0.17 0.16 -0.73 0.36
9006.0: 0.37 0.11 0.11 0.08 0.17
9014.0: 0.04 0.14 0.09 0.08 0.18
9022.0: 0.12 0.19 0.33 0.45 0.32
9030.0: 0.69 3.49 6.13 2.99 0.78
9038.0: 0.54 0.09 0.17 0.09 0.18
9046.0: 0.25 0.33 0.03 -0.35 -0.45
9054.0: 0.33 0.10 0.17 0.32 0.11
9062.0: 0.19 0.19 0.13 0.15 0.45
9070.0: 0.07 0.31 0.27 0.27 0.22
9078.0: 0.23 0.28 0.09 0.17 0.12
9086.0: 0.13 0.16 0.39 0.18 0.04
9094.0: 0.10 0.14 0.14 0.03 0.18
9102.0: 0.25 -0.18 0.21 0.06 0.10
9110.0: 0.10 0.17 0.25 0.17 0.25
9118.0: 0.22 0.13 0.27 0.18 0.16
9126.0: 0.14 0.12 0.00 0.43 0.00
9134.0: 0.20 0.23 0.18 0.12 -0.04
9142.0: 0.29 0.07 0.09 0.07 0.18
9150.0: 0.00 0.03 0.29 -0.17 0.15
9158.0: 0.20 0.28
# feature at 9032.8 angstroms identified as [O III]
